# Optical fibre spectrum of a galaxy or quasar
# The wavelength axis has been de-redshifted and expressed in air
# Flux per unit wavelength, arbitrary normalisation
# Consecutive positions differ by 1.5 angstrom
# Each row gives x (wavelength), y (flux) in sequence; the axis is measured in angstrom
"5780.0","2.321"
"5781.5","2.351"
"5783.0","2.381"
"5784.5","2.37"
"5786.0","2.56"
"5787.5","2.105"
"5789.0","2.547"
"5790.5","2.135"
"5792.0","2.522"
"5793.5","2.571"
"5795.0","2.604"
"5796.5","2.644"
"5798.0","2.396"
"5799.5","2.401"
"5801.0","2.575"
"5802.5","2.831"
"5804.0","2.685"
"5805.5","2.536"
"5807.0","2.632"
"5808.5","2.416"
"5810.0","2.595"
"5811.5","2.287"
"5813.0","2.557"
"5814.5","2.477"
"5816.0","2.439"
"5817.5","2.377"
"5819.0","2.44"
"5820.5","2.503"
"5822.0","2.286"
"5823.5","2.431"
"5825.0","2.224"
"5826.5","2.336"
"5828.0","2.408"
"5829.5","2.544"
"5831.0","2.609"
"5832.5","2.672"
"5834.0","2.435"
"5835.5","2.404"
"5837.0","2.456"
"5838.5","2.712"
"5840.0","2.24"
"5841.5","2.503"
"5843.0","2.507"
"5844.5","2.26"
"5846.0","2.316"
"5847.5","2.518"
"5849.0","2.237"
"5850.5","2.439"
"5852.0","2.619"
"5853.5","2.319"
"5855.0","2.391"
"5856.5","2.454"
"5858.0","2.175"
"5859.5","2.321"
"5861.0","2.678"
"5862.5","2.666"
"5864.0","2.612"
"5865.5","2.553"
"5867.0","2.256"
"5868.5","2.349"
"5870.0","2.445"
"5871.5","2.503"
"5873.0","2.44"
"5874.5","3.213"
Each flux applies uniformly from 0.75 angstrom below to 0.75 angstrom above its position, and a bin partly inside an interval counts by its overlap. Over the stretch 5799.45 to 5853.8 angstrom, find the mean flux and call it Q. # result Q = 2.47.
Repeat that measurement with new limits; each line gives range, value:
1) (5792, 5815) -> 2.55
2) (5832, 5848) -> 2.45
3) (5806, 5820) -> 2.47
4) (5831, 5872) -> 2.45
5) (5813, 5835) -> 2.45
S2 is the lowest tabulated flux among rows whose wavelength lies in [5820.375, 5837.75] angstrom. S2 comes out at 2.224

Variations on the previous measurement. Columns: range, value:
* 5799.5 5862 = 2.175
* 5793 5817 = 2.287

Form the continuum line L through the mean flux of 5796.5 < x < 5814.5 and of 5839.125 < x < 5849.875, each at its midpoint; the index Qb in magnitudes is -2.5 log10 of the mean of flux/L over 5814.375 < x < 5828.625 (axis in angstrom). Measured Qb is 0.04 mag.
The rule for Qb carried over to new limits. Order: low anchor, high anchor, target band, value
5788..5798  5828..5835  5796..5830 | 0.02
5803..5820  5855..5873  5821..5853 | 0.02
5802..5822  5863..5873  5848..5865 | 0.01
